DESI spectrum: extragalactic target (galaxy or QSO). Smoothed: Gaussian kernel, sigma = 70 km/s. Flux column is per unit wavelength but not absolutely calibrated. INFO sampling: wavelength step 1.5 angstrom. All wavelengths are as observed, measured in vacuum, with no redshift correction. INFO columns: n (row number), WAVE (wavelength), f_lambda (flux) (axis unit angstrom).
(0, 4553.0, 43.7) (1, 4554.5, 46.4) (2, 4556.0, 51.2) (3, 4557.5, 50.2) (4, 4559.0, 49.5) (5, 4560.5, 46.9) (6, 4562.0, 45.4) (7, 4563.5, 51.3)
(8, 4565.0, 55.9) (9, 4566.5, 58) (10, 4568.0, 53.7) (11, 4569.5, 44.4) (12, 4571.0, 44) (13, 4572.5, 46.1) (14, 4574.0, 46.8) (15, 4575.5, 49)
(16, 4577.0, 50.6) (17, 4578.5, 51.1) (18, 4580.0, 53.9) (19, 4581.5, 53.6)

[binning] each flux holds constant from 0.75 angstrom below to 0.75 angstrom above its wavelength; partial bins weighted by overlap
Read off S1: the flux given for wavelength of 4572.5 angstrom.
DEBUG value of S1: 46.1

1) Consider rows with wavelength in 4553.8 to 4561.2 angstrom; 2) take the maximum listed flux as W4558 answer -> 51.2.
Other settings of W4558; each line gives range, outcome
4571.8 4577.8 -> 50.6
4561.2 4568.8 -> 58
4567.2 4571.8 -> 53.7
